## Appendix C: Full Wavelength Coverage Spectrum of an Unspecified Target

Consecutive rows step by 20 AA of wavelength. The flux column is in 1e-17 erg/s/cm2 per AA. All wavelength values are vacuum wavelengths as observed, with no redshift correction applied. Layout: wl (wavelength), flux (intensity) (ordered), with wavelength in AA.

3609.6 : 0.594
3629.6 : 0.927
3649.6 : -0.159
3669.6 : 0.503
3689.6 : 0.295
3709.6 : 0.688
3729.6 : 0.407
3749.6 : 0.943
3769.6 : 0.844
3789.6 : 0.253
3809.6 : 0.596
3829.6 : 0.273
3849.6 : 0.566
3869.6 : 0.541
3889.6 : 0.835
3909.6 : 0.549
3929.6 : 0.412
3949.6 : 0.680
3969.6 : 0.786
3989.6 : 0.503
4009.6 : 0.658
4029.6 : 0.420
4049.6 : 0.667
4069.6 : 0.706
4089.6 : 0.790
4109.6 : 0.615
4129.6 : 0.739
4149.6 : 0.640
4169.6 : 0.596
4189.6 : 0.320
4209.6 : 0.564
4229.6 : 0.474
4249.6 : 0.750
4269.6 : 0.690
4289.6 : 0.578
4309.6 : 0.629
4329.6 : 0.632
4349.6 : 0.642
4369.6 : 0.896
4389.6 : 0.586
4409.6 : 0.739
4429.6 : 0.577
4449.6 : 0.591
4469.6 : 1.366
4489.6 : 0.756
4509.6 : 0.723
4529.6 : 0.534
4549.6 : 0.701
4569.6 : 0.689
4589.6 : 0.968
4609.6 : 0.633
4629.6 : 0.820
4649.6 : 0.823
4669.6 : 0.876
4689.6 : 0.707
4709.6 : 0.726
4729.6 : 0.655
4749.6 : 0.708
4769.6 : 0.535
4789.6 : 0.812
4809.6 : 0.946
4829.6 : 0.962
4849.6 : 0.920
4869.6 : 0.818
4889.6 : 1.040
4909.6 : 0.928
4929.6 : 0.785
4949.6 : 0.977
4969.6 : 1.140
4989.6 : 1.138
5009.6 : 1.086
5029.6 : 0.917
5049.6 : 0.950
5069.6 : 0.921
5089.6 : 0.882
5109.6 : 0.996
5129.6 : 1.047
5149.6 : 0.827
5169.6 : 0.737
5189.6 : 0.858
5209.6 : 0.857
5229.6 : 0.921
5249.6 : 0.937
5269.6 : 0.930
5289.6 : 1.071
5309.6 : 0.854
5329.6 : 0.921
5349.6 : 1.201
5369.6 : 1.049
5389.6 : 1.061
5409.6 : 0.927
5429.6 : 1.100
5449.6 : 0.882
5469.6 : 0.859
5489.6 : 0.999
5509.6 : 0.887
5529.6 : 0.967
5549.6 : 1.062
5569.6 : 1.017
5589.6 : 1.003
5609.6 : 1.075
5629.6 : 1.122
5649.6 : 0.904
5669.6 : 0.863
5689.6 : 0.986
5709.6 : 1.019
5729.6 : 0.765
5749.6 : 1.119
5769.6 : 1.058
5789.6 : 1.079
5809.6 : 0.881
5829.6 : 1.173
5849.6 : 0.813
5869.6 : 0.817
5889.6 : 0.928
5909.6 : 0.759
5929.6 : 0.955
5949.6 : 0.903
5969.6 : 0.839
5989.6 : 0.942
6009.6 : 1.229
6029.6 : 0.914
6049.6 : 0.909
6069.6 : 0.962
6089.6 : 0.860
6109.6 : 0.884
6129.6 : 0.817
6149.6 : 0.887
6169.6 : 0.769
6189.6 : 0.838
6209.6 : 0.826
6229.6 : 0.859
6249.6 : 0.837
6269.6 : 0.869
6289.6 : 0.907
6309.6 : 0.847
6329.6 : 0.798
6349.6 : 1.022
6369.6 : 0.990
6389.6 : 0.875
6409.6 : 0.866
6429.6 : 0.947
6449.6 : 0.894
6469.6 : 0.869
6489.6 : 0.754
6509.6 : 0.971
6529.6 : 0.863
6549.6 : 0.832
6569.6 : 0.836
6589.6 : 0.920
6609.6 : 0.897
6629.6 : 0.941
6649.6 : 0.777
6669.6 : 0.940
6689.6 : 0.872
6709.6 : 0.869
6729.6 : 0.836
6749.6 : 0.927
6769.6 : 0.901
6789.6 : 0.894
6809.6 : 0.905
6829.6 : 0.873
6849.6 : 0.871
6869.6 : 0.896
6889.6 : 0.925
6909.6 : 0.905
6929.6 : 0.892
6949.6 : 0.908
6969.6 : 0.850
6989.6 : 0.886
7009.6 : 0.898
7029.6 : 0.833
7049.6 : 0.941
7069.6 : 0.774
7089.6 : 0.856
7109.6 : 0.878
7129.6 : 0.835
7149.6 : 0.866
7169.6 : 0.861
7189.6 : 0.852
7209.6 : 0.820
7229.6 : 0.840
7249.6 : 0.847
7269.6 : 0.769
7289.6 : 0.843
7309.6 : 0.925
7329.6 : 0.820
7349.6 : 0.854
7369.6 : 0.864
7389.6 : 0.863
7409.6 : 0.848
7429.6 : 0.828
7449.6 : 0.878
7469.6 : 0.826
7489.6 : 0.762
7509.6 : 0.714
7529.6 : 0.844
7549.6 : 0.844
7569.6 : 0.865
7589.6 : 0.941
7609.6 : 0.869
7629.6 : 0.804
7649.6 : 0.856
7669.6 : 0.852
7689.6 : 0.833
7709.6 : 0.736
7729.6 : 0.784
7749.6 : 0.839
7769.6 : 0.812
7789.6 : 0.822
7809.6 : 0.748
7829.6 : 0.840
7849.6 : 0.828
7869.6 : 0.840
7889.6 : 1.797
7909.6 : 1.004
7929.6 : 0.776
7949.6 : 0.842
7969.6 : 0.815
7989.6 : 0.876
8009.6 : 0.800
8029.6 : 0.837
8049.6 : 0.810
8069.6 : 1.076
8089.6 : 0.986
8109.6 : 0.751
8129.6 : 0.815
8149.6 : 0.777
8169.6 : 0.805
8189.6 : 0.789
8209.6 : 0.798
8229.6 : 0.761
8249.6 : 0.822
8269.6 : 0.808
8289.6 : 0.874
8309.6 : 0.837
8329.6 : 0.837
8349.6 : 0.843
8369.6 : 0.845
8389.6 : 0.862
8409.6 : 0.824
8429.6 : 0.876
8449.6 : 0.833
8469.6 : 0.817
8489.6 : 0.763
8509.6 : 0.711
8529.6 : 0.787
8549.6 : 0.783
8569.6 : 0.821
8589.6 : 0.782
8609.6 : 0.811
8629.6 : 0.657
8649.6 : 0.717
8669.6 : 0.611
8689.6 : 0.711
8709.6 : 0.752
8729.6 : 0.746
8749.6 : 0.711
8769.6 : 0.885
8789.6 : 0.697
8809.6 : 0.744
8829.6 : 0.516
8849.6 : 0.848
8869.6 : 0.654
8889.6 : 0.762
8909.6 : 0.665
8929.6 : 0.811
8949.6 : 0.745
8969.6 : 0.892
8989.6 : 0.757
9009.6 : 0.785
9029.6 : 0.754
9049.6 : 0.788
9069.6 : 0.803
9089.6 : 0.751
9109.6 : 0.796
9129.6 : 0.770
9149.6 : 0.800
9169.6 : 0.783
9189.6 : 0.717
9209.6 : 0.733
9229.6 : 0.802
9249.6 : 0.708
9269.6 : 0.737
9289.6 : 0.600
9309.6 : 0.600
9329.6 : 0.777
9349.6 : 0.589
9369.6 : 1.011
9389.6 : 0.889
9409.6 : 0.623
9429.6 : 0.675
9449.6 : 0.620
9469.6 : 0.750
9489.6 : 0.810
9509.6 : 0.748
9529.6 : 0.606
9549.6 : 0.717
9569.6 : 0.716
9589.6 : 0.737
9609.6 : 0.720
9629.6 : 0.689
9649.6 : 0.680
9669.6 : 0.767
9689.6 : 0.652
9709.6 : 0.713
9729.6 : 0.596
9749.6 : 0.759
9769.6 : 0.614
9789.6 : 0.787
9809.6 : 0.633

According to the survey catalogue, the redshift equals 0.20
